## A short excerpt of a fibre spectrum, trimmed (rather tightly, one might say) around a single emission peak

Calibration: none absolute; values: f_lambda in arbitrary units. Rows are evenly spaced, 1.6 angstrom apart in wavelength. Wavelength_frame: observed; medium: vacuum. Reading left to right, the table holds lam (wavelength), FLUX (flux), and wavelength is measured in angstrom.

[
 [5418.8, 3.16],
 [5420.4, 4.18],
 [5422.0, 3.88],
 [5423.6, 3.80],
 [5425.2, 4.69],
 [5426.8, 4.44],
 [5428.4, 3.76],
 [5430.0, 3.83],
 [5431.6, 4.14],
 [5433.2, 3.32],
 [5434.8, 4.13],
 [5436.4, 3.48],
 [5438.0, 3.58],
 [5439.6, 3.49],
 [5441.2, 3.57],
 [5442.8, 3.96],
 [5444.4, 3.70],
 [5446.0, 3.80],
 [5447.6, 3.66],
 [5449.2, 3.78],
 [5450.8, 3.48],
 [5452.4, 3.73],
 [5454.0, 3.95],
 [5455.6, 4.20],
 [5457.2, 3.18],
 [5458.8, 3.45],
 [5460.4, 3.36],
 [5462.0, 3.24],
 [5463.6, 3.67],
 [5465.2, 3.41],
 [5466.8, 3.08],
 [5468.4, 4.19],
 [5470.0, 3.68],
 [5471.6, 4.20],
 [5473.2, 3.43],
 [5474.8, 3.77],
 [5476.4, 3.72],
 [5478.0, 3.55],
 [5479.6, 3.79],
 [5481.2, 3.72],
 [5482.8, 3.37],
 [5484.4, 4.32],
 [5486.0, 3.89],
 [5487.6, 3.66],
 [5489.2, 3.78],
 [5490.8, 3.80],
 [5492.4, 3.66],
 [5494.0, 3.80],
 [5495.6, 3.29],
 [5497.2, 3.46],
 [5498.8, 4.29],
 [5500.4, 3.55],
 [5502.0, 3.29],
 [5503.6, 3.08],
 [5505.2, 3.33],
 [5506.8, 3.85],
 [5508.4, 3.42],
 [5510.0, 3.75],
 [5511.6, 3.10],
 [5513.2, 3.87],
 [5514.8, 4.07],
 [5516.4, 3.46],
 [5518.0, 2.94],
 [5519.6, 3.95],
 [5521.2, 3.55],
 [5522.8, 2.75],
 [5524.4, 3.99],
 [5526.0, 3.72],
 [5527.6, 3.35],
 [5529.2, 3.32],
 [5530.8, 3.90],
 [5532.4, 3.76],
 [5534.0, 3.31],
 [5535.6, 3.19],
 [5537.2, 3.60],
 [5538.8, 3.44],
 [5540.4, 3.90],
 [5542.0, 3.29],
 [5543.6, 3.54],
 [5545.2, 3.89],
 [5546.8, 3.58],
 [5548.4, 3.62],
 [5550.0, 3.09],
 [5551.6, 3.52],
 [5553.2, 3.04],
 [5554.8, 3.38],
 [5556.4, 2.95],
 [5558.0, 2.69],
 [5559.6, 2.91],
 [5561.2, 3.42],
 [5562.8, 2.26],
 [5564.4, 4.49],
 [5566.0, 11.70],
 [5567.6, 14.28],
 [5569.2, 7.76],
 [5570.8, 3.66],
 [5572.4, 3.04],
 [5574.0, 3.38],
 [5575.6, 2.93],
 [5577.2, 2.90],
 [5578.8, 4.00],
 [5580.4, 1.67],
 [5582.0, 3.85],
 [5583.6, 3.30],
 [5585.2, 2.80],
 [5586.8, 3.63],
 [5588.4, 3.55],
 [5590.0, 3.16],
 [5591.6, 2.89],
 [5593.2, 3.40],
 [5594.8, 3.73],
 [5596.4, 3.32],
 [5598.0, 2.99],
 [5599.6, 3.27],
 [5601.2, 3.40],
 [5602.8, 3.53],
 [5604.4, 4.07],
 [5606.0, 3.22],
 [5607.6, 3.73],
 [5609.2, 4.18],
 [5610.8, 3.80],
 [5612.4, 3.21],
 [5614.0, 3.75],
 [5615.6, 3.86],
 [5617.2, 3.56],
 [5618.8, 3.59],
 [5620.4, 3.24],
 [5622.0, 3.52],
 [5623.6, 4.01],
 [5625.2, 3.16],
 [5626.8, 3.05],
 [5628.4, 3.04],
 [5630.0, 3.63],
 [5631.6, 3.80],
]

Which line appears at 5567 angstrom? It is H-beta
